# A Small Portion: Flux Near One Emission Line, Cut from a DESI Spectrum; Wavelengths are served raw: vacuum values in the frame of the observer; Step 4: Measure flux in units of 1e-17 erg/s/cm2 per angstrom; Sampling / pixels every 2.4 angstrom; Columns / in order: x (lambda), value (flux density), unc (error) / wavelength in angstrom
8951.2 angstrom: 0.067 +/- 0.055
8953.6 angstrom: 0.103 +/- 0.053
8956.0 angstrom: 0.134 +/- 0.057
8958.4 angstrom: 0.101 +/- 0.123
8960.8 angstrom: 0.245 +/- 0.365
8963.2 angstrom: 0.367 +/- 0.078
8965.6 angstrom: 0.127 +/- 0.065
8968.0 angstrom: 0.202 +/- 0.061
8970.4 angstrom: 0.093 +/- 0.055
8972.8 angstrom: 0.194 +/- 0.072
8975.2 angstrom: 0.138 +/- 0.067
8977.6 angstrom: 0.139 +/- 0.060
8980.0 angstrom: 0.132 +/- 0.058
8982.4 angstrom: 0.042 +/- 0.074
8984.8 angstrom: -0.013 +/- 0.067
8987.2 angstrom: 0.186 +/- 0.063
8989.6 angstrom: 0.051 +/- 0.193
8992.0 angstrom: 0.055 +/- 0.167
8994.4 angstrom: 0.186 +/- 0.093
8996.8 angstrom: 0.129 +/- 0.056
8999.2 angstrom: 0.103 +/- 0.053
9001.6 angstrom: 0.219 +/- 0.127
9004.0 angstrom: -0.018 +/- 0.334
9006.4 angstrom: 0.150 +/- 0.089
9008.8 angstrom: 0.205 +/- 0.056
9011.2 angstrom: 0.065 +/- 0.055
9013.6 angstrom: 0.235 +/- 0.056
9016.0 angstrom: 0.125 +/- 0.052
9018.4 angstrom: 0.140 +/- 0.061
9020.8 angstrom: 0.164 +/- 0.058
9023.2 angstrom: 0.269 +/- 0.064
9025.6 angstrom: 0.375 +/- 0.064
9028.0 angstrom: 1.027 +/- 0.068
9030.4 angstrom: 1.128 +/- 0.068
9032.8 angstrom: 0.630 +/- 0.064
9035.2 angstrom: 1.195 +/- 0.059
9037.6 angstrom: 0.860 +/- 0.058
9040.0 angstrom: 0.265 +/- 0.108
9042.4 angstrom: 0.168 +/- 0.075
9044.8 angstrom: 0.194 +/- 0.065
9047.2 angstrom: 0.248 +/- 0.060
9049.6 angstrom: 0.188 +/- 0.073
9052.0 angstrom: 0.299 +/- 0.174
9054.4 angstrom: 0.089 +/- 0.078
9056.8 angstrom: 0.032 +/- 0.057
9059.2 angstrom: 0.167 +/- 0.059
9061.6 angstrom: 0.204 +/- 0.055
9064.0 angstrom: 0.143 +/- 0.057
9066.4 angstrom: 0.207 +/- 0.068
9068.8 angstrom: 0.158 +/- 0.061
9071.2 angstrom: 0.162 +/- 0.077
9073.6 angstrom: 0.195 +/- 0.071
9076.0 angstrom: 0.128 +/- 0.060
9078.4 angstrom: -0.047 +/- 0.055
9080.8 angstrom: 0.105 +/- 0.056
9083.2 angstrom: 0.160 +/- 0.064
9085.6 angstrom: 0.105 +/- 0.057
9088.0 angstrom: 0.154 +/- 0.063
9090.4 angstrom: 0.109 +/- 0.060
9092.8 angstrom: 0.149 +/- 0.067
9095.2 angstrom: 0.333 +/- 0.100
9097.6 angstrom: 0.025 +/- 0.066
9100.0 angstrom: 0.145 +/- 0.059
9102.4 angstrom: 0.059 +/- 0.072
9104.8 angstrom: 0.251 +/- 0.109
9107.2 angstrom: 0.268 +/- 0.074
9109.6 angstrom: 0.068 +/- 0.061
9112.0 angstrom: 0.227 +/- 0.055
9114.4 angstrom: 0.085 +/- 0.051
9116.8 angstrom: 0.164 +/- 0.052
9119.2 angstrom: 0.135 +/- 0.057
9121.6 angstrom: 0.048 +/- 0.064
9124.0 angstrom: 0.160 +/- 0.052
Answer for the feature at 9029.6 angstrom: [O II]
